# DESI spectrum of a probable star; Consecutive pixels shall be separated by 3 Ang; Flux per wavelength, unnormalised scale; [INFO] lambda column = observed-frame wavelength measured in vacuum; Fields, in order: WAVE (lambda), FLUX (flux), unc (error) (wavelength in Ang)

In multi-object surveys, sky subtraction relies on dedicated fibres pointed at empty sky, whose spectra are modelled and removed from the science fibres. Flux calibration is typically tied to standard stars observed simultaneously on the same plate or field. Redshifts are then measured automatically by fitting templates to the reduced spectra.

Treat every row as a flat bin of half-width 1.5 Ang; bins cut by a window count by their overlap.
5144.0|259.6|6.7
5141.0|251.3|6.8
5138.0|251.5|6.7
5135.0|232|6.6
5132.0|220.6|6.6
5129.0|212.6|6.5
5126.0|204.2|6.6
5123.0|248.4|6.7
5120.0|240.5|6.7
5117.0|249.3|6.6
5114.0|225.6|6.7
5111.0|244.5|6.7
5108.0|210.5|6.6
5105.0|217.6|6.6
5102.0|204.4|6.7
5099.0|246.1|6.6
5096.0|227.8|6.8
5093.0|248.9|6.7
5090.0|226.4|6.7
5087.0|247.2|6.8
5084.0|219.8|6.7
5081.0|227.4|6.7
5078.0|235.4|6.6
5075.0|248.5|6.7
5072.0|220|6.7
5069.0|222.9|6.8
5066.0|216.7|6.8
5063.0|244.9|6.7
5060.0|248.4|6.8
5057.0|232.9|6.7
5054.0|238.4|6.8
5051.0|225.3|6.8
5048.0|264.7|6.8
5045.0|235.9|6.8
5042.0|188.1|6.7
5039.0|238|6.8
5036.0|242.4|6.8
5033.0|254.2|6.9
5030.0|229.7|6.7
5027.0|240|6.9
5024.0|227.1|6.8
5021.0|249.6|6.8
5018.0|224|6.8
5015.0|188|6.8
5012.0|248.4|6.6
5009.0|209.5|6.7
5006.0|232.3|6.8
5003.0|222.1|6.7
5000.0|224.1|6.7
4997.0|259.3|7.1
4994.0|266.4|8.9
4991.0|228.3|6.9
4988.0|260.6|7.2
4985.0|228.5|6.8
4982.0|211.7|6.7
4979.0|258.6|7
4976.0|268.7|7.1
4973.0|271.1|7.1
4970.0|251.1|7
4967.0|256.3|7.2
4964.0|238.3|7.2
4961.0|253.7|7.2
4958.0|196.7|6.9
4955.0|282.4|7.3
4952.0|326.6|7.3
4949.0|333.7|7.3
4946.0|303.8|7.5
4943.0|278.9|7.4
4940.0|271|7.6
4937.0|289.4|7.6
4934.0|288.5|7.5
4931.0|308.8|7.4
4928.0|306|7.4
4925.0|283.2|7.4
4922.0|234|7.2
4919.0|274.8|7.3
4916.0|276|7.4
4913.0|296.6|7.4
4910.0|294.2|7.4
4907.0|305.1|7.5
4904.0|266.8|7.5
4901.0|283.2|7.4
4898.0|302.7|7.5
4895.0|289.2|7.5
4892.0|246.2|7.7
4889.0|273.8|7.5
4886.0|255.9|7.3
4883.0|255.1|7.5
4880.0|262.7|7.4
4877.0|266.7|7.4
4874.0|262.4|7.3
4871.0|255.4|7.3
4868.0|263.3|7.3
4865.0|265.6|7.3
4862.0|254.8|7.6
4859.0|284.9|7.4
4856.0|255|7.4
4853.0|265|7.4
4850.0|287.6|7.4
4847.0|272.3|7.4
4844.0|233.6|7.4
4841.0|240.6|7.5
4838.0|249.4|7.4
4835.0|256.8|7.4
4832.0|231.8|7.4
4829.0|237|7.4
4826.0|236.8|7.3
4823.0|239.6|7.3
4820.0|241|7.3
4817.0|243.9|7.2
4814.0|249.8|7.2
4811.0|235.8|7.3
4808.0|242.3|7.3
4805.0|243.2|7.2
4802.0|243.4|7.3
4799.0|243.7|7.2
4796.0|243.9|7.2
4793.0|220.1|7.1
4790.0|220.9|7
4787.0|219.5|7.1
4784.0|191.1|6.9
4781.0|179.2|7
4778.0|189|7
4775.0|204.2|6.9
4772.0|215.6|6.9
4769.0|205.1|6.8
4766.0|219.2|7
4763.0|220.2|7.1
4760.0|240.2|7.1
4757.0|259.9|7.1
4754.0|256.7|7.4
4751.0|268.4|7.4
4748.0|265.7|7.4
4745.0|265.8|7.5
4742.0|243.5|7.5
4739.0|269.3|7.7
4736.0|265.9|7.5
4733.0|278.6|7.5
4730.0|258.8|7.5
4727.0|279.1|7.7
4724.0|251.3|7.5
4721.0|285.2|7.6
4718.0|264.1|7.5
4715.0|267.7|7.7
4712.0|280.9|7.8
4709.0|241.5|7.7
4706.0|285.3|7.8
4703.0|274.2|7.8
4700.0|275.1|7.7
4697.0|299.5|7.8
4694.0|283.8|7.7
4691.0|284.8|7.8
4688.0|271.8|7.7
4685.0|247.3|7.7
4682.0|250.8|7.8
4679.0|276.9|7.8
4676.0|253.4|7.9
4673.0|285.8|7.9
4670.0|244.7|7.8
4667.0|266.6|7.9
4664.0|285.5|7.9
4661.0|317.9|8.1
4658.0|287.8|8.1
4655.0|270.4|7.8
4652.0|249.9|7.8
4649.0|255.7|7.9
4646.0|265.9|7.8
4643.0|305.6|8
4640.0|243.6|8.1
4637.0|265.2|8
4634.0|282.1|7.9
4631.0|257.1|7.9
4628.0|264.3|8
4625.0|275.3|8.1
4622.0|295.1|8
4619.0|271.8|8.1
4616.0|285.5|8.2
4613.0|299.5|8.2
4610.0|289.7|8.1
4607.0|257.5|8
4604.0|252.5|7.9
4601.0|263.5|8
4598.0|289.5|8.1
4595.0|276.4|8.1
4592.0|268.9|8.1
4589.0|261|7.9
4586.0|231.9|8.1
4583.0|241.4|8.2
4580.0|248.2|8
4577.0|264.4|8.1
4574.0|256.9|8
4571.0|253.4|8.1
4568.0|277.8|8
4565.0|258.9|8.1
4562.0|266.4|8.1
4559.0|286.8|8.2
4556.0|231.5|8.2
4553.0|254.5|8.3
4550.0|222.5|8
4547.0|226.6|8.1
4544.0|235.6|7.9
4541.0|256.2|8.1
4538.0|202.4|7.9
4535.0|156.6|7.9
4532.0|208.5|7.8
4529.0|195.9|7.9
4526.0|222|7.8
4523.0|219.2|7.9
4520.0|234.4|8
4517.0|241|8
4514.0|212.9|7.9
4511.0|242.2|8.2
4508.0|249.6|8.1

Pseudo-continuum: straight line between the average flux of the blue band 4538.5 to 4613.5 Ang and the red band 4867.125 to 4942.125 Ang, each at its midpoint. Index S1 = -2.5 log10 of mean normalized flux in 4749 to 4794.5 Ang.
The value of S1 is 0.21 mag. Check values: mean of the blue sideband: 258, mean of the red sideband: 277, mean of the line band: 221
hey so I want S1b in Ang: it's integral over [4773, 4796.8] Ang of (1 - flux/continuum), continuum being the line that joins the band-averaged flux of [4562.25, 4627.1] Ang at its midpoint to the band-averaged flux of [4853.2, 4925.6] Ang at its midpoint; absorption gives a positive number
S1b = 5.5 Ang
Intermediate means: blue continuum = 268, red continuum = 271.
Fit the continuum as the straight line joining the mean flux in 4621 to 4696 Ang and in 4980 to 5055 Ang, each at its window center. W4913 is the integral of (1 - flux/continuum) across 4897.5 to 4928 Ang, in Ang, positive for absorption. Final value -4.7 Ang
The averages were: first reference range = 272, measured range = 282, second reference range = 234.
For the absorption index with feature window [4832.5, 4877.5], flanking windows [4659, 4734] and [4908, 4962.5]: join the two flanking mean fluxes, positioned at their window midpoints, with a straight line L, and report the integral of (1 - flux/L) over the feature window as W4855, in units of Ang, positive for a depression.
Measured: 3.2 Ang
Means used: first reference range 272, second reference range 283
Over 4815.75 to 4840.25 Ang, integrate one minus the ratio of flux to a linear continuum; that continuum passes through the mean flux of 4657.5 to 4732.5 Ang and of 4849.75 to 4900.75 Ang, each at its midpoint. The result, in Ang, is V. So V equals 2.4 Ang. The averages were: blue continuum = 273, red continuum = 267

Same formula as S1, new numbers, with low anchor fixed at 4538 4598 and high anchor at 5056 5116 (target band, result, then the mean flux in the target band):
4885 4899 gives -0.14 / 273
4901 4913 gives -0.21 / 289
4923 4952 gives -0.24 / 296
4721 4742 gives -0.09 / 267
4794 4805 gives 0.00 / 243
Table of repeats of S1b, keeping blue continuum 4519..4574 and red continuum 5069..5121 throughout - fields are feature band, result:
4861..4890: -3.59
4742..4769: -1.55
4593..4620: -4.85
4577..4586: -0.45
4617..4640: -3.67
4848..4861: -2.21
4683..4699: -2.94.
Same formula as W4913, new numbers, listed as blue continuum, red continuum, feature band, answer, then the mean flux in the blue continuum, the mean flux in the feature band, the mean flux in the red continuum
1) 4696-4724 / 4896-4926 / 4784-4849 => 9.0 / 273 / 239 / 282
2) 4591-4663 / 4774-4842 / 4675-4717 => -2.1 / 275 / 271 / 231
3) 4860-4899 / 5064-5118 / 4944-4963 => -2.1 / 265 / 282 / 230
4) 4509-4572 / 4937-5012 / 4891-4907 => -1.8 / 234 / 281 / 256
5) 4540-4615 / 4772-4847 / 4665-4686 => -1.2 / 259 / 262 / 231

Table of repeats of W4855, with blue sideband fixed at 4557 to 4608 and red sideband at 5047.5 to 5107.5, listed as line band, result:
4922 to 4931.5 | -1.8 Ang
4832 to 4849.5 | -0.3 Ang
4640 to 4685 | -2.4 Ang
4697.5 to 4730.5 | -2.2 Ang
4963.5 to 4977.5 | -1.2 Ang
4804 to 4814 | 0.3 Ang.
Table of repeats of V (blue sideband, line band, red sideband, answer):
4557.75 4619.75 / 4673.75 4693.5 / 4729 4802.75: -1.28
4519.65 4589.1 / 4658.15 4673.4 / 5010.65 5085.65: -2.83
